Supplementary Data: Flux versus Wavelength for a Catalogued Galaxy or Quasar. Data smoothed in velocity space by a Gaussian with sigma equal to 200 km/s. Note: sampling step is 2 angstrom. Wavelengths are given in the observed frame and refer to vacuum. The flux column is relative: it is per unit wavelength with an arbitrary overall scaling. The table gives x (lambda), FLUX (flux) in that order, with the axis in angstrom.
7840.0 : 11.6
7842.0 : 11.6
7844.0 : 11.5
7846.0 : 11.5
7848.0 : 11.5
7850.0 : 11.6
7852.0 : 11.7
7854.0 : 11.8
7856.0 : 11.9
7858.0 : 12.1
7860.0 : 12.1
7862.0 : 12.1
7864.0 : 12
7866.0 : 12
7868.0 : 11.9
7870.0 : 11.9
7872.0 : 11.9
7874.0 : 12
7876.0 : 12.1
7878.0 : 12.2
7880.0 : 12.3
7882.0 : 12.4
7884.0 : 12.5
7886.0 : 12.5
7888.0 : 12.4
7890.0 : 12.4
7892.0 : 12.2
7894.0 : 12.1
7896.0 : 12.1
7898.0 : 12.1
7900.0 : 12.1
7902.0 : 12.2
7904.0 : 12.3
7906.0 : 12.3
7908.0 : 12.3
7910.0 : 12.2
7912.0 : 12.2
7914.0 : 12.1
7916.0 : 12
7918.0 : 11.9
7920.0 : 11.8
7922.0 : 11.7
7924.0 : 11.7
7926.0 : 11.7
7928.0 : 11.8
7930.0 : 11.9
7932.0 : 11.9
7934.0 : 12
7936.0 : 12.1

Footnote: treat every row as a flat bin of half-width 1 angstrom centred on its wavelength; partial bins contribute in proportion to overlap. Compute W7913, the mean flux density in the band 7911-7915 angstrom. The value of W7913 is 12.1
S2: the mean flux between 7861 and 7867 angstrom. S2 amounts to 12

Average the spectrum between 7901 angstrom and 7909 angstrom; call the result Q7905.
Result 12.3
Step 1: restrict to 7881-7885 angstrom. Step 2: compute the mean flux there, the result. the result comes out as 12.4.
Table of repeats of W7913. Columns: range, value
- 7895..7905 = 12.2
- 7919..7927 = 11.7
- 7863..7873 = 11.9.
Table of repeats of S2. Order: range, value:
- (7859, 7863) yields 12.1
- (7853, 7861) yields 12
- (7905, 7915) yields 12.2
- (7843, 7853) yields 11.6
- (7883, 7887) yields 12.5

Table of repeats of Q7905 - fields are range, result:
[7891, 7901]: 12.1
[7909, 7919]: 12.1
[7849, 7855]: 11.7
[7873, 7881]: 12.1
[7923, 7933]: 11.8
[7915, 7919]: 11.9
